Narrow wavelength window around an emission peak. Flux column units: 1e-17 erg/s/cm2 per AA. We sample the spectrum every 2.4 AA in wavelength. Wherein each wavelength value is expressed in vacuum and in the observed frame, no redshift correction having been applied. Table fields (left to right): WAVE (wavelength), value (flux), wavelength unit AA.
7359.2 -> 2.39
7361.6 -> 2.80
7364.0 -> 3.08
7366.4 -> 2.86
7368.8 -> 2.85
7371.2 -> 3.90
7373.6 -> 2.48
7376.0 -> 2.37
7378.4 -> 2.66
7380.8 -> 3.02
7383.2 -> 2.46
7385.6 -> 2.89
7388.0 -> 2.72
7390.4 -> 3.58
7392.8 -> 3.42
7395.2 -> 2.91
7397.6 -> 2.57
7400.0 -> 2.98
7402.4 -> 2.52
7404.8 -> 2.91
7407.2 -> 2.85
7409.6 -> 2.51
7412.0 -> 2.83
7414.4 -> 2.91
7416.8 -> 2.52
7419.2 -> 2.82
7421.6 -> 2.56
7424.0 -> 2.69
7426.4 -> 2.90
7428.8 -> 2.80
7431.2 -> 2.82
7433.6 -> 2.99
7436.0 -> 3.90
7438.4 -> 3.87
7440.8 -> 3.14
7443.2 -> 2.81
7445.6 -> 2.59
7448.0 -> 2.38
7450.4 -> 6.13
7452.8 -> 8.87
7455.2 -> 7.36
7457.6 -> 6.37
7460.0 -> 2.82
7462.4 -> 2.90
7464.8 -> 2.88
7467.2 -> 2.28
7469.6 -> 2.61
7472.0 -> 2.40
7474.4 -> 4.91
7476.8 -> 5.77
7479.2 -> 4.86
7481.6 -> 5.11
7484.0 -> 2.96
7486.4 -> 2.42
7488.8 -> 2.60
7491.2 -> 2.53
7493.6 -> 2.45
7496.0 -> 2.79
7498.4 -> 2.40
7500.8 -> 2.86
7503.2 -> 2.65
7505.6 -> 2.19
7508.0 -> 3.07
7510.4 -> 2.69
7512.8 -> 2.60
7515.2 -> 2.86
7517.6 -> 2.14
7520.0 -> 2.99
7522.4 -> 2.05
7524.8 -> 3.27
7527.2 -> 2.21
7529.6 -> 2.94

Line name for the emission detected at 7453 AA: H-alpha 6563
